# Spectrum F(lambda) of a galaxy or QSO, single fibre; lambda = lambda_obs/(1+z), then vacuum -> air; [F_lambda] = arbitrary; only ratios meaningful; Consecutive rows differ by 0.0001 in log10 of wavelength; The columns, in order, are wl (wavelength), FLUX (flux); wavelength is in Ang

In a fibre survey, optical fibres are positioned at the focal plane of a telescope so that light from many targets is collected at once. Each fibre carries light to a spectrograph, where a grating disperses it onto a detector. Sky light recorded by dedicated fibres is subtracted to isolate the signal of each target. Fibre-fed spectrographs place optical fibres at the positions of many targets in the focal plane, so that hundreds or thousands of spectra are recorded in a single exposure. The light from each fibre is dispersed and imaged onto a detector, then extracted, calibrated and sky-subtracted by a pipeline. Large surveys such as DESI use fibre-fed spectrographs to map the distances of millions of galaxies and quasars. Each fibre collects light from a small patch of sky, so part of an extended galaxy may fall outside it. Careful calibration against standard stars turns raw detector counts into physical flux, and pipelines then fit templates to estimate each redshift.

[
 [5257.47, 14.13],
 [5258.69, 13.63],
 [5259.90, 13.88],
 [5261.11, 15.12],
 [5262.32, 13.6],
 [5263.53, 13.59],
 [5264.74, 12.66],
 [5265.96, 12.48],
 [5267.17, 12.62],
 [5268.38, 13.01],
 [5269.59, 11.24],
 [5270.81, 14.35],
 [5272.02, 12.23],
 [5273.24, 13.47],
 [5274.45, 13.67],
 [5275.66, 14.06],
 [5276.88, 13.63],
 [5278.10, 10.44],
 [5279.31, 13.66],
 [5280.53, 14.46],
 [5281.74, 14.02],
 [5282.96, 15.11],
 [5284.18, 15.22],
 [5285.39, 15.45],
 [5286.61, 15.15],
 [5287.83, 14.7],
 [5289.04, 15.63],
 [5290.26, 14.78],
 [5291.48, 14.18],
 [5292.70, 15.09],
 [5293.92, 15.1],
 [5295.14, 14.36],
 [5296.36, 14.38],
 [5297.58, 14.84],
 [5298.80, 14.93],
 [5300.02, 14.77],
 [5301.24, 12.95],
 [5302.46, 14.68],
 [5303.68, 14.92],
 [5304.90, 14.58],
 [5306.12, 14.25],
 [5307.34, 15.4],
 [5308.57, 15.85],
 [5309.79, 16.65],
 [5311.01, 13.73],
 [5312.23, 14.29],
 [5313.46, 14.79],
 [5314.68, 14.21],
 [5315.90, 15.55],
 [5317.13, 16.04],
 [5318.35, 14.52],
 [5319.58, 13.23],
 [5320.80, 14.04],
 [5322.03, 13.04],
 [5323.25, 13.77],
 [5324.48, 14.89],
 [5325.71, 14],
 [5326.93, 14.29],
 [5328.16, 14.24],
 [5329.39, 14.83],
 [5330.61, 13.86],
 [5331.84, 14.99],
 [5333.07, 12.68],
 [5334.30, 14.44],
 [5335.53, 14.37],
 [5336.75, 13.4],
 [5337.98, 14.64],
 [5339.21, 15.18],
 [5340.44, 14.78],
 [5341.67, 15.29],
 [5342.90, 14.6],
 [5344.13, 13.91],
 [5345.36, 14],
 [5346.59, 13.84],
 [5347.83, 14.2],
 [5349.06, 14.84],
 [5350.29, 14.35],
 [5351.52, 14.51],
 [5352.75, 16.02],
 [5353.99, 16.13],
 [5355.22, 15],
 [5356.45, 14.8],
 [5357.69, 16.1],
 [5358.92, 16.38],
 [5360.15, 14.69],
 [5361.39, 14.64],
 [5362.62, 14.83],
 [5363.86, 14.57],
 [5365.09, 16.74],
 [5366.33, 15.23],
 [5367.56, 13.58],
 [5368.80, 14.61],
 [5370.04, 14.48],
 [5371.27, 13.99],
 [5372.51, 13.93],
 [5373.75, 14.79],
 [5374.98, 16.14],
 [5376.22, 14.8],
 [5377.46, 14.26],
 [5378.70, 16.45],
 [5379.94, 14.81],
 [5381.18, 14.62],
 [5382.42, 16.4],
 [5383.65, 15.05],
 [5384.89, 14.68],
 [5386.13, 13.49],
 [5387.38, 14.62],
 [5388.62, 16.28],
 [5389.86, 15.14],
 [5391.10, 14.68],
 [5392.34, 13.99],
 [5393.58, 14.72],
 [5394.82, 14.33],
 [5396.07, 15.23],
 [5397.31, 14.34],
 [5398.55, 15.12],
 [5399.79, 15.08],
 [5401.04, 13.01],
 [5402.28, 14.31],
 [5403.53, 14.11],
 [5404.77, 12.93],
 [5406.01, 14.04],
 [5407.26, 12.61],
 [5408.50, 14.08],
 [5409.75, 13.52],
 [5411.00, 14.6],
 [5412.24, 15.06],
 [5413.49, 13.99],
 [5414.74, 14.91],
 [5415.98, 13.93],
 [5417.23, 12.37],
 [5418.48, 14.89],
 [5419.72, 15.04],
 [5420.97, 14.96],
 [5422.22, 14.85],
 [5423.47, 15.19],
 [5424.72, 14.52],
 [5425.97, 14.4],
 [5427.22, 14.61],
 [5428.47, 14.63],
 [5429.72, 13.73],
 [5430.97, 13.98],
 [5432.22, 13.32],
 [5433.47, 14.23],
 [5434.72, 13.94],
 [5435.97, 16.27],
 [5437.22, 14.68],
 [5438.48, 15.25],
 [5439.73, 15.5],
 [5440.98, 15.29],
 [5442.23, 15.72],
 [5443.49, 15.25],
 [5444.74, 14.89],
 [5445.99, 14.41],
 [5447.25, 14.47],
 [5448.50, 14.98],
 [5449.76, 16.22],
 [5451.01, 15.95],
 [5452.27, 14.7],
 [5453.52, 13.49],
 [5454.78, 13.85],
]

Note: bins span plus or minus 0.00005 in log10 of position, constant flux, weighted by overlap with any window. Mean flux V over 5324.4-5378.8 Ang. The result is 14.7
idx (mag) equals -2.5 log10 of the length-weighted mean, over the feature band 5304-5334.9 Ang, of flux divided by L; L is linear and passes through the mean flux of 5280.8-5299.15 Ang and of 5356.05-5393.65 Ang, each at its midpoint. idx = 0.030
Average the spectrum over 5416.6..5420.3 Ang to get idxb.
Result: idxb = 14.1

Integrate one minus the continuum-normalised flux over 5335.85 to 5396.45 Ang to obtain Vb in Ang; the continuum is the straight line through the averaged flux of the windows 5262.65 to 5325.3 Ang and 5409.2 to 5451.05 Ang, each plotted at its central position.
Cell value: -1.6 Ang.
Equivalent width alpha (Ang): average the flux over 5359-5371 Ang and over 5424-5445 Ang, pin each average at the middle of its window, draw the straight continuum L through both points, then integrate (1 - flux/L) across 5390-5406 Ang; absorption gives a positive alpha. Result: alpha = 0.5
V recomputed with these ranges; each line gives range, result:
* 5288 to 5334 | 14.5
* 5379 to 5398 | 14.9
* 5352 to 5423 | 14.7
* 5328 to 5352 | 14.3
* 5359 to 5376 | 14.8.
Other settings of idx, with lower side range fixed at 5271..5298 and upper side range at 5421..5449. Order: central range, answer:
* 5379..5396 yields -0.02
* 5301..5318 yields -0.04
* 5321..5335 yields 0.02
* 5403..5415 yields 0.05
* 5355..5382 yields -0.03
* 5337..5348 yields 0.00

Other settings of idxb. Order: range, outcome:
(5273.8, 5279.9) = 13.1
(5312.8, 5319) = 15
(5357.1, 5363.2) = 15.3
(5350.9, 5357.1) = 15.3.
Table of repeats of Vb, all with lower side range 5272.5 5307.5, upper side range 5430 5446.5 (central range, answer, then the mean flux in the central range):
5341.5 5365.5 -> -0.63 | 15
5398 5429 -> 1.00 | 14.3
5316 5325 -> 0.12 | 14.3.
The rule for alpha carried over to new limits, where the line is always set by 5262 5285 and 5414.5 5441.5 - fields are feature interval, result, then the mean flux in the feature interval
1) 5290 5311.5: -1.87 Ang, 14.8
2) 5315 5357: -1.90 Ang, 14.5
